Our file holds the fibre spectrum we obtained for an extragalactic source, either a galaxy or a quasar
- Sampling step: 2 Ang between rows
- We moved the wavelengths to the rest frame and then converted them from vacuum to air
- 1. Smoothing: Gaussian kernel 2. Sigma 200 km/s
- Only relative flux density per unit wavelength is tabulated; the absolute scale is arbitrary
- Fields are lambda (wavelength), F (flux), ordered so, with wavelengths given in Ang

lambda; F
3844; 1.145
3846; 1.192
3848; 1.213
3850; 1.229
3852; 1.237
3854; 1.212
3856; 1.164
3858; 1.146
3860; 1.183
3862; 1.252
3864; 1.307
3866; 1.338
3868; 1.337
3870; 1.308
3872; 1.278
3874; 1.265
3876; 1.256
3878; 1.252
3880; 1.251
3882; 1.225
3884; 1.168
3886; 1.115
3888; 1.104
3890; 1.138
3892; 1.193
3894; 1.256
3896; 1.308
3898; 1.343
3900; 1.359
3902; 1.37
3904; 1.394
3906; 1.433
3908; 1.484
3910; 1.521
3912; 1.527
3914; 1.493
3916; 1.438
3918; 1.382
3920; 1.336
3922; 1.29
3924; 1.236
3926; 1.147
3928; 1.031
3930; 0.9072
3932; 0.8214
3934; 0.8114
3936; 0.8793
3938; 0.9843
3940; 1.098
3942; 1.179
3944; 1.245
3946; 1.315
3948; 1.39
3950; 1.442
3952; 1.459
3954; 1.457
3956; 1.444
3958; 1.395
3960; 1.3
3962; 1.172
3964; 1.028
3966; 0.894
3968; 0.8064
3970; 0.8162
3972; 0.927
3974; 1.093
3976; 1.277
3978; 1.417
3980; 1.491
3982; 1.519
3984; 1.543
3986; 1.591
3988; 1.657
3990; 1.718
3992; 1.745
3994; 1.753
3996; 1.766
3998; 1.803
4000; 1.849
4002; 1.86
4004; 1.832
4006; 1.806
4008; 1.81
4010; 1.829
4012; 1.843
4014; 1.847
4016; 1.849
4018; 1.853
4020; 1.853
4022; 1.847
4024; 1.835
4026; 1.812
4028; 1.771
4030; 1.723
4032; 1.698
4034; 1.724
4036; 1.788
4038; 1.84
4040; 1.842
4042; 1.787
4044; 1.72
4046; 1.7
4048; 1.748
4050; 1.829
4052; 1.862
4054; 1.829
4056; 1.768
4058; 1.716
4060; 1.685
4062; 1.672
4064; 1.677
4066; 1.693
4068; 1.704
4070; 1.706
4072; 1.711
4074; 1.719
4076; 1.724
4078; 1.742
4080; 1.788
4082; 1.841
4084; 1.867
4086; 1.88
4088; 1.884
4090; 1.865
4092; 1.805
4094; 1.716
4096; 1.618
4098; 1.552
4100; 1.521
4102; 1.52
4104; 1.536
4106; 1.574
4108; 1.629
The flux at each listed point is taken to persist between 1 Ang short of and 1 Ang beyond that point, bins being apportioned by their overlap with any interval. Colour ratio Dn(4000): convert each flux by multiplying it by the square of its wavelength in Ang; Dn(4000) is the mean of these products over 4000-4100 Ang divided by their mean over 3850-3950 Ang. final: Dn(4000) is 1.5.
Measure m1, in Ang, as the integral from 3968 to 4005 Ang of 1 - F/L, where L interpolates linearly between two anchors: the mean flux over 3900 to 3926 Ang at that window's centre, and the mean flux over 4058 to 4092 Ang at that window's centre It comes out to 1.2 Ang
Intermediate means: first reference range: 1.4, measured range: 1.52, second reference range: 1.76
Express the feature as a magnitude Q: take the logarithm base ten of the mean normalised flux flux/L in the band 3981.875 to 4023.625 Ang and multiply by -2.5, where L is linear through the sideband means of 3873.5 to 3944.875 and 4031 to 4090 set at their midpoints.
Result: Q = -0.14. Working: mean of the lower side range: 1.23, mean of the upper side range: 1.77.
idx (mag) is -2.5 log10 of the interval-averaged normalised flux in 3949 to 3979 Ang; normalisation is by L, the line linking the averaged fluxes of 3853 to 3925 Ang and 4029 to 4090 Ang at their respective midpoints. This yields 0.25 mag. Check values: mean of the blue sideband 1.3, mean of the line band 1.2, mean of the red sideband 1.76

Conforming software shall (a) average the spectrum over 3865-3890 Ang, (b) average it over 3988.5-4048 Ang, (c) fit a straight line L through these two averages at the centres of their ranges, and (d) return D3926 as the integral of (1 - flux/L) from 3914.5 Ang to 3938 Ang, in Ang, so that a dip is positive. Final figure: 5.0 Ang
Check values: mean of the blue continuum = 1.24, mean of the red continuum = 1.79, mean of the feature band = 1.12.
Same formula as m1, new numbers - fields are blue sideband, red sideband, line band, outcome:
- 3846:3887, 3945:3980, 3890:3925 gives -3.9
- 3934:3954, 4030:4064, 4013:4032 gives -2.2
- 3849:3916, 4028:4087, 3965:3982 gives 4.7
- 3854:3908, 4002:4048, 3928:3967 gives 9.0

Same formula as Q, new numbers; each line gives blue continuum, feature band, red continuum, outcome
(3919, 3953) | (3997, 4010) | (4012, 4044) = -0.12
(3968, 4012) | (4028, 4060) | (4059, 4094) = -0.05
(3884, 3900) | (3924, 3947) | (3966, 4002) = 0.26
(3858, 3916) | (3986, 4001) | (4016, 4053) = -0.06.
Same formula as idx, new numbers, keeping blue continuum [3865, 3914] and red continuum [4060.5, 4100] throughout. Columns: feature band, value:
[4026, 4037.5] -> -0.08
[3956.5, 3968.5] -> 0.29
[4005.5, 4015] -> -0.16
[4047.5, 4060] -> -0.07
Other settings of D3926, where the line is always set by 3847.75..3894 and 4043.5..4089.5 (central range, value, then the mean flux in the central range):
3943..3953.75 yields 0.5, 1.38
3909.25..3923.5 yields -0.7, 1.42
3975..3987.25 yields 0.4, 1.48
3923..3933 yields 2.6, 1.03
